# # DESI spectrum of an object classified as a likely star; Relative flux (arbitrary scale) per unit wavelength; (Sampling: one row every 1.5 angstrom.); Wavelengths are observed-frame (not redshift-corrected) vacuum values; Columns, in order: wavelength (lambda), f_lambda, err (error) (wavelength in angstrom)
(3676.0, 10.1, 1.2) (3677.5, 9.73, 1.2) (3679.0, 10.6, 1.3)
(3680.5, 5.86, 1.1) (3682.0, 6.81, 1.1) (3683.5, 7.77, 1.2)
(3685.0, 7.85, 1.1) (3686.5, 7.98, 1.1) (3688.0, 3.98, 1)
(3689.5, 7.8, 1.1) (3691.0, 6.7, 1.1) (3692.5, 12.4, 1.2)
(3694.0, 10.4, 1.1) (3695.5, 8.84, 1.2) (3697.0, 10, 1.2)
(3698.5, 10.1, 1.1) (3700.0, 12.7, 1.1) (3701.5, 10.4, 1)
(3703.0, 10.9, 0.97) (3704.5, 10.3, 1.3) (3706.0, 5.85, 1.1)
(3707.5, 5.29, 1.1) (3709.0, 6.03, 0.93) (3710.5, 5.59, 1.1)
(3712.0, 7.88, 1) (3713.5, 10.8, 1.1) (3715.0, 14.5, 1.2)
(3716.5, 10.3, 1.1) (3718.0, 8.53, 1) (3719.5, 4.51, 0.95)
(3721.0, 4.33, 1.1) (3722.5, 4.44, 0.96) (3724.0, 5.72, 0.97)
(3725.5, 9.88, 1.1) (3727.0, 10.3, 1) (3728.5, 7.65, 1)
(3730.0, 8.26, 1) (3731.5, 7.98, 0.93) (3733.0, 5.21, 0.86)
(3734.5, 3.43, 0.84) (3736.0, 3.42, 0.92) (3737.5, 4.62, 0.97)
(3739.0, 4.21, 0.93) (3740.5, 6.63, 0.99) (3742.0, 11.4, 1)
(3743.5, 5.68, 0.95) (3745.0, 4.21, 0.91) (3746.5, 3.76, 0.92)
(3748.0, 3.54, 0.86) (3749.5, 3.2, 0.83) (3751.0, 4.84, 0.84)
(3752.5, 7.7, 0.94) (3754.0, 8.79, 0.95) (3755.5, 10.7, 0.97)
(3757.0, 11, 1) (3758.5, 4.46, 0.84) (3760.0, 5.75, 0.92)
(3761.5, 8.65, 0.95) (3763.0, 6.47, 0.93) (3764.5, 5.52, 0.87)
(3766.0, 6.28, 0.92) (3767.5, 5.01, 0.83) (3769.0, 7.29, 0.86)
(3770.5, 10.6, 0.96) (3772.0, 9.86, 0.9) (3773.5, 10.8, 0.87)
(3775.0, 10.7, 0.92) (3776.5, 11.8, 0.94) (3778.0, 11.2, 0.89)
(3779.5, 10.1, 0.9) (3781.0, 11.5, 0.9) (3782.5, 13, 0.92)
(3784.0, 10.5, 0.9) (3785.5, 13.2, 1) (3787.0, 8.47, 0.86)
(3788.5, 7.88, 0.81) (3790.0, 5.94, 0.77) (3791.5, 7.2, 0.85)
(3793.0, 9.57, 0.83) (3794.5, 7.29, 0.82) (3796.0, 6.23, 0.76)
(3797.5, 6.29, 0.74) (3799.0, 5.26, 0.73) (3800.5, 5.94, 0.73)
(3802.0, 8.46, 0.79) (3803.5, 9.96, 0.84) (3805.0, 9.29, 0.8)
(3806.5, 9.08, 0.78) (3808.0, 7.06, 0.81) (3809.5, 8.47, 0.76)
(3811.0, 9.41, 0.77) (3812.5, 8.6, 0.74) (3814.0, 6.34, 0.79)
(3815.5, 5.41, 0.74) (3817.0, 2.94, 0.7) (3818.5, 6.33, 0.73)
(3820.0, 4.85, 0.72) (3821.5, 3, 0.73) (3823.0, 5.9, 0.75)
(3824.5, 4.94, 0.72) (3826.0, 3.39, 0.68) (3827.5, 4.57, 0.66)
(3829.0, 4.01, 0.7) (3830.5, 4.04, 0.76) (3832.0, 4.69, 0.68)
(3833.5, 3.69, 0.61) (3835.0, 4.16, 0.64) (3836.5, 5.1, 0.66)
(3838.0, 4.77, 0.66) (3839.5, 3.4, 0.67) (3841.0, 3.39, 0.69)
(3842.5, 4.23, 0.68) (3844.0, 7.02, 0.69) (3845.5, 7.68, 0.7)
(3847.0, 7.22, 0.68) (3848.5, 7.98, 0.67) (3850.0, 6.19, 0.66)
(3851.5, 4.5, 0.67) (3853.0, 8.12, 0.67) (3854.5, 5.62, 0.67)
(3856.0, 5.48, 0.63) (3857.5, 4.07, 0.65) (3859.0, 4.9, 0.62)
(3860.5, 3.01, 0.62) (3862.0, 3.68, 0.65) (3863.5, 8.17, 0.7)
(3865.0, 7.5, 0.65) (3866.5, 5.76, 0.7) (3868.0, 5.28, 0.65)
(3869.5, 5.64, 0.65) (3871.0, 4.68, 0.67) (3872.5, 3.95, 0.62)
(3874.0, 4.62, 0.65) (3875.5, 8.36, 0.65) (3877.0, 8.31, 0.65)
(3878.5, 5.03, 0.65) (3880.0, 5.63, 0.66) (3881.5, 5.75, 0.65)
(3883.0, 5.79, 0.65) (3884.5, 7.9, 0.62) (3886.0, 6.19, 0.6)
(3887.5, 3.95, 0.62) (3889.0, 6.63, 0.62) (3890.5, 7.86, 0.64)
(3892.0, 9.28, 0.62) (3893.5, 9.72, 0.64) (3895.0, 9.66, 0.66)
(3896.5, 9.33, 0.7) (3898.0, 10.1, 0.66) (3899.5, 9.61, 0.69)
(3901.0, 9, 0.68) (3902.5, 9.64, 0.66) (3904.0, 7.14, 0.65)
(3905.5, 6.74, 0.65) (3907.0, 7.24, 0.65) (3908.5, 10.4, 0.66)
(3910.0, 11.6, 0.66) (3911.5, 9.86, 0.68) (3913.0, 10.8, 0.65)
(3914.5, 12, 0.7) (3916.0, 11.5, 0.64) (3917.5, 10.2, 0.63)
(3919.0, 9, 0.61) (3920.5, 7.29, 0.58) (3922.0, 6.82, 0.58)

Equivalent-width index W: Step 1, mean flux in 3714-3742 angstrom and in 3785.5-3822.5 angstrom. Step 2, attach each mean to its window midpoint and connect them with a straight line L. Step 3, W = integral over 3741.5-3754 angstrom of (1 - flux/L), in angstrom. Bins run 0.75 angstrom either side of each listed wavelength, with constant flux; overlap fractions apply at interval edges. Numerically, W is 2.57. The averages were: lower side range 7.04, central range 5.62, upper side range 7.17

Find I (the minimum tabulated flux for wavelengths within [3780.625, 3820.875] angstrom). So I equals 2.94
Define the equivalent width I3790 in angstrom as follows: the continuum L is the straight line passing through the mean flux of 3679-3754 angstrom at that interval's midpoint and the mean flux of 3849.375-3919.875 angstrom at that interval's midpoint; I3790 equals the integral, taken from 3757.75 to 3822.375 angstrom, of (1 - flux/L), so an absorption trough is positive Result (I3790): -5.0 angstrom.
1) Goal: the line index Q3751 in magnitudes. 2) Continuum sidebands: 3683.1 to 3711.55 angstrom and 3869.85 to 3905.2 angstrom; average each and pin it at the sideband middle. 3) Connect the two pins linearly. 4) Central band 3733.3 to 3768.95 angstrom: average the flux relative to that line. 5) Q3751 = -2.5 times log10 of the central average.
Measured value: 0.32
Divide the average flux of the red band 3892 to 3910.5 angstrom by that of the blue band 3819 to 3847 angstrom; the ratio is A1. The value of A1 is 2.0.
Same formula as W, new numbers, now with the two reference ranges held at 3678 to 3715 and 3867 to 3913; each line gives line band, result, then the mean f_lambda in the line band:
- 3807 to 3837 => 9.6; 5.38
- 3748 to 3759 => 1.6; 7.05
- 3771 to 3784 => -4.7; 11.1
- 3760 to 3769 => 2.0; 6.41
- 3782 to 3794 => -1.9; 9.35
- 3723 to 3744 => 4.2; 6.73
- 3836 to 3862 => 7.9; 5.4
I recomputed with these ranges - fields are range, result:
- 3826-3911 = 3.01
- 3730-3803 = 3.2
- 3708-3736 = 3.42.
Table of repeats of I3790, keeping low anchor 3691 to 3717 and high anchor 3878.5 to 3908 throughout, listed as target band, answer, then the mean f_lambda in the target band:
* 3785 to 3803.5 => 2.06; 7.66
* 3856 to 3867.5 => 3.85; 5.31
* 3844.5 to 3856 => 2.02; 6.68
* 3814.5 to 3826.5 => 5.33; 4.66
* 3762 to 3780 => 0.08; 8.78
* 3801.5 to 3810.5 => -0.25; 8.75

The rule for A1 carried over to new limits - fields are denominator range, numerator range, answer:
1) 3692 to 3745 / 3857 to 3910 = 0.88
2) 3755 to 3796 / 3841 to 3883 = 0.66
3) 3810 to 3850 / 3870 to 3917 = 1.51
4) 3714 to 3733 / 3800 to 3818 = 0.95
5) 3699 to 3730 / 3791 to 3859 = 0.72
